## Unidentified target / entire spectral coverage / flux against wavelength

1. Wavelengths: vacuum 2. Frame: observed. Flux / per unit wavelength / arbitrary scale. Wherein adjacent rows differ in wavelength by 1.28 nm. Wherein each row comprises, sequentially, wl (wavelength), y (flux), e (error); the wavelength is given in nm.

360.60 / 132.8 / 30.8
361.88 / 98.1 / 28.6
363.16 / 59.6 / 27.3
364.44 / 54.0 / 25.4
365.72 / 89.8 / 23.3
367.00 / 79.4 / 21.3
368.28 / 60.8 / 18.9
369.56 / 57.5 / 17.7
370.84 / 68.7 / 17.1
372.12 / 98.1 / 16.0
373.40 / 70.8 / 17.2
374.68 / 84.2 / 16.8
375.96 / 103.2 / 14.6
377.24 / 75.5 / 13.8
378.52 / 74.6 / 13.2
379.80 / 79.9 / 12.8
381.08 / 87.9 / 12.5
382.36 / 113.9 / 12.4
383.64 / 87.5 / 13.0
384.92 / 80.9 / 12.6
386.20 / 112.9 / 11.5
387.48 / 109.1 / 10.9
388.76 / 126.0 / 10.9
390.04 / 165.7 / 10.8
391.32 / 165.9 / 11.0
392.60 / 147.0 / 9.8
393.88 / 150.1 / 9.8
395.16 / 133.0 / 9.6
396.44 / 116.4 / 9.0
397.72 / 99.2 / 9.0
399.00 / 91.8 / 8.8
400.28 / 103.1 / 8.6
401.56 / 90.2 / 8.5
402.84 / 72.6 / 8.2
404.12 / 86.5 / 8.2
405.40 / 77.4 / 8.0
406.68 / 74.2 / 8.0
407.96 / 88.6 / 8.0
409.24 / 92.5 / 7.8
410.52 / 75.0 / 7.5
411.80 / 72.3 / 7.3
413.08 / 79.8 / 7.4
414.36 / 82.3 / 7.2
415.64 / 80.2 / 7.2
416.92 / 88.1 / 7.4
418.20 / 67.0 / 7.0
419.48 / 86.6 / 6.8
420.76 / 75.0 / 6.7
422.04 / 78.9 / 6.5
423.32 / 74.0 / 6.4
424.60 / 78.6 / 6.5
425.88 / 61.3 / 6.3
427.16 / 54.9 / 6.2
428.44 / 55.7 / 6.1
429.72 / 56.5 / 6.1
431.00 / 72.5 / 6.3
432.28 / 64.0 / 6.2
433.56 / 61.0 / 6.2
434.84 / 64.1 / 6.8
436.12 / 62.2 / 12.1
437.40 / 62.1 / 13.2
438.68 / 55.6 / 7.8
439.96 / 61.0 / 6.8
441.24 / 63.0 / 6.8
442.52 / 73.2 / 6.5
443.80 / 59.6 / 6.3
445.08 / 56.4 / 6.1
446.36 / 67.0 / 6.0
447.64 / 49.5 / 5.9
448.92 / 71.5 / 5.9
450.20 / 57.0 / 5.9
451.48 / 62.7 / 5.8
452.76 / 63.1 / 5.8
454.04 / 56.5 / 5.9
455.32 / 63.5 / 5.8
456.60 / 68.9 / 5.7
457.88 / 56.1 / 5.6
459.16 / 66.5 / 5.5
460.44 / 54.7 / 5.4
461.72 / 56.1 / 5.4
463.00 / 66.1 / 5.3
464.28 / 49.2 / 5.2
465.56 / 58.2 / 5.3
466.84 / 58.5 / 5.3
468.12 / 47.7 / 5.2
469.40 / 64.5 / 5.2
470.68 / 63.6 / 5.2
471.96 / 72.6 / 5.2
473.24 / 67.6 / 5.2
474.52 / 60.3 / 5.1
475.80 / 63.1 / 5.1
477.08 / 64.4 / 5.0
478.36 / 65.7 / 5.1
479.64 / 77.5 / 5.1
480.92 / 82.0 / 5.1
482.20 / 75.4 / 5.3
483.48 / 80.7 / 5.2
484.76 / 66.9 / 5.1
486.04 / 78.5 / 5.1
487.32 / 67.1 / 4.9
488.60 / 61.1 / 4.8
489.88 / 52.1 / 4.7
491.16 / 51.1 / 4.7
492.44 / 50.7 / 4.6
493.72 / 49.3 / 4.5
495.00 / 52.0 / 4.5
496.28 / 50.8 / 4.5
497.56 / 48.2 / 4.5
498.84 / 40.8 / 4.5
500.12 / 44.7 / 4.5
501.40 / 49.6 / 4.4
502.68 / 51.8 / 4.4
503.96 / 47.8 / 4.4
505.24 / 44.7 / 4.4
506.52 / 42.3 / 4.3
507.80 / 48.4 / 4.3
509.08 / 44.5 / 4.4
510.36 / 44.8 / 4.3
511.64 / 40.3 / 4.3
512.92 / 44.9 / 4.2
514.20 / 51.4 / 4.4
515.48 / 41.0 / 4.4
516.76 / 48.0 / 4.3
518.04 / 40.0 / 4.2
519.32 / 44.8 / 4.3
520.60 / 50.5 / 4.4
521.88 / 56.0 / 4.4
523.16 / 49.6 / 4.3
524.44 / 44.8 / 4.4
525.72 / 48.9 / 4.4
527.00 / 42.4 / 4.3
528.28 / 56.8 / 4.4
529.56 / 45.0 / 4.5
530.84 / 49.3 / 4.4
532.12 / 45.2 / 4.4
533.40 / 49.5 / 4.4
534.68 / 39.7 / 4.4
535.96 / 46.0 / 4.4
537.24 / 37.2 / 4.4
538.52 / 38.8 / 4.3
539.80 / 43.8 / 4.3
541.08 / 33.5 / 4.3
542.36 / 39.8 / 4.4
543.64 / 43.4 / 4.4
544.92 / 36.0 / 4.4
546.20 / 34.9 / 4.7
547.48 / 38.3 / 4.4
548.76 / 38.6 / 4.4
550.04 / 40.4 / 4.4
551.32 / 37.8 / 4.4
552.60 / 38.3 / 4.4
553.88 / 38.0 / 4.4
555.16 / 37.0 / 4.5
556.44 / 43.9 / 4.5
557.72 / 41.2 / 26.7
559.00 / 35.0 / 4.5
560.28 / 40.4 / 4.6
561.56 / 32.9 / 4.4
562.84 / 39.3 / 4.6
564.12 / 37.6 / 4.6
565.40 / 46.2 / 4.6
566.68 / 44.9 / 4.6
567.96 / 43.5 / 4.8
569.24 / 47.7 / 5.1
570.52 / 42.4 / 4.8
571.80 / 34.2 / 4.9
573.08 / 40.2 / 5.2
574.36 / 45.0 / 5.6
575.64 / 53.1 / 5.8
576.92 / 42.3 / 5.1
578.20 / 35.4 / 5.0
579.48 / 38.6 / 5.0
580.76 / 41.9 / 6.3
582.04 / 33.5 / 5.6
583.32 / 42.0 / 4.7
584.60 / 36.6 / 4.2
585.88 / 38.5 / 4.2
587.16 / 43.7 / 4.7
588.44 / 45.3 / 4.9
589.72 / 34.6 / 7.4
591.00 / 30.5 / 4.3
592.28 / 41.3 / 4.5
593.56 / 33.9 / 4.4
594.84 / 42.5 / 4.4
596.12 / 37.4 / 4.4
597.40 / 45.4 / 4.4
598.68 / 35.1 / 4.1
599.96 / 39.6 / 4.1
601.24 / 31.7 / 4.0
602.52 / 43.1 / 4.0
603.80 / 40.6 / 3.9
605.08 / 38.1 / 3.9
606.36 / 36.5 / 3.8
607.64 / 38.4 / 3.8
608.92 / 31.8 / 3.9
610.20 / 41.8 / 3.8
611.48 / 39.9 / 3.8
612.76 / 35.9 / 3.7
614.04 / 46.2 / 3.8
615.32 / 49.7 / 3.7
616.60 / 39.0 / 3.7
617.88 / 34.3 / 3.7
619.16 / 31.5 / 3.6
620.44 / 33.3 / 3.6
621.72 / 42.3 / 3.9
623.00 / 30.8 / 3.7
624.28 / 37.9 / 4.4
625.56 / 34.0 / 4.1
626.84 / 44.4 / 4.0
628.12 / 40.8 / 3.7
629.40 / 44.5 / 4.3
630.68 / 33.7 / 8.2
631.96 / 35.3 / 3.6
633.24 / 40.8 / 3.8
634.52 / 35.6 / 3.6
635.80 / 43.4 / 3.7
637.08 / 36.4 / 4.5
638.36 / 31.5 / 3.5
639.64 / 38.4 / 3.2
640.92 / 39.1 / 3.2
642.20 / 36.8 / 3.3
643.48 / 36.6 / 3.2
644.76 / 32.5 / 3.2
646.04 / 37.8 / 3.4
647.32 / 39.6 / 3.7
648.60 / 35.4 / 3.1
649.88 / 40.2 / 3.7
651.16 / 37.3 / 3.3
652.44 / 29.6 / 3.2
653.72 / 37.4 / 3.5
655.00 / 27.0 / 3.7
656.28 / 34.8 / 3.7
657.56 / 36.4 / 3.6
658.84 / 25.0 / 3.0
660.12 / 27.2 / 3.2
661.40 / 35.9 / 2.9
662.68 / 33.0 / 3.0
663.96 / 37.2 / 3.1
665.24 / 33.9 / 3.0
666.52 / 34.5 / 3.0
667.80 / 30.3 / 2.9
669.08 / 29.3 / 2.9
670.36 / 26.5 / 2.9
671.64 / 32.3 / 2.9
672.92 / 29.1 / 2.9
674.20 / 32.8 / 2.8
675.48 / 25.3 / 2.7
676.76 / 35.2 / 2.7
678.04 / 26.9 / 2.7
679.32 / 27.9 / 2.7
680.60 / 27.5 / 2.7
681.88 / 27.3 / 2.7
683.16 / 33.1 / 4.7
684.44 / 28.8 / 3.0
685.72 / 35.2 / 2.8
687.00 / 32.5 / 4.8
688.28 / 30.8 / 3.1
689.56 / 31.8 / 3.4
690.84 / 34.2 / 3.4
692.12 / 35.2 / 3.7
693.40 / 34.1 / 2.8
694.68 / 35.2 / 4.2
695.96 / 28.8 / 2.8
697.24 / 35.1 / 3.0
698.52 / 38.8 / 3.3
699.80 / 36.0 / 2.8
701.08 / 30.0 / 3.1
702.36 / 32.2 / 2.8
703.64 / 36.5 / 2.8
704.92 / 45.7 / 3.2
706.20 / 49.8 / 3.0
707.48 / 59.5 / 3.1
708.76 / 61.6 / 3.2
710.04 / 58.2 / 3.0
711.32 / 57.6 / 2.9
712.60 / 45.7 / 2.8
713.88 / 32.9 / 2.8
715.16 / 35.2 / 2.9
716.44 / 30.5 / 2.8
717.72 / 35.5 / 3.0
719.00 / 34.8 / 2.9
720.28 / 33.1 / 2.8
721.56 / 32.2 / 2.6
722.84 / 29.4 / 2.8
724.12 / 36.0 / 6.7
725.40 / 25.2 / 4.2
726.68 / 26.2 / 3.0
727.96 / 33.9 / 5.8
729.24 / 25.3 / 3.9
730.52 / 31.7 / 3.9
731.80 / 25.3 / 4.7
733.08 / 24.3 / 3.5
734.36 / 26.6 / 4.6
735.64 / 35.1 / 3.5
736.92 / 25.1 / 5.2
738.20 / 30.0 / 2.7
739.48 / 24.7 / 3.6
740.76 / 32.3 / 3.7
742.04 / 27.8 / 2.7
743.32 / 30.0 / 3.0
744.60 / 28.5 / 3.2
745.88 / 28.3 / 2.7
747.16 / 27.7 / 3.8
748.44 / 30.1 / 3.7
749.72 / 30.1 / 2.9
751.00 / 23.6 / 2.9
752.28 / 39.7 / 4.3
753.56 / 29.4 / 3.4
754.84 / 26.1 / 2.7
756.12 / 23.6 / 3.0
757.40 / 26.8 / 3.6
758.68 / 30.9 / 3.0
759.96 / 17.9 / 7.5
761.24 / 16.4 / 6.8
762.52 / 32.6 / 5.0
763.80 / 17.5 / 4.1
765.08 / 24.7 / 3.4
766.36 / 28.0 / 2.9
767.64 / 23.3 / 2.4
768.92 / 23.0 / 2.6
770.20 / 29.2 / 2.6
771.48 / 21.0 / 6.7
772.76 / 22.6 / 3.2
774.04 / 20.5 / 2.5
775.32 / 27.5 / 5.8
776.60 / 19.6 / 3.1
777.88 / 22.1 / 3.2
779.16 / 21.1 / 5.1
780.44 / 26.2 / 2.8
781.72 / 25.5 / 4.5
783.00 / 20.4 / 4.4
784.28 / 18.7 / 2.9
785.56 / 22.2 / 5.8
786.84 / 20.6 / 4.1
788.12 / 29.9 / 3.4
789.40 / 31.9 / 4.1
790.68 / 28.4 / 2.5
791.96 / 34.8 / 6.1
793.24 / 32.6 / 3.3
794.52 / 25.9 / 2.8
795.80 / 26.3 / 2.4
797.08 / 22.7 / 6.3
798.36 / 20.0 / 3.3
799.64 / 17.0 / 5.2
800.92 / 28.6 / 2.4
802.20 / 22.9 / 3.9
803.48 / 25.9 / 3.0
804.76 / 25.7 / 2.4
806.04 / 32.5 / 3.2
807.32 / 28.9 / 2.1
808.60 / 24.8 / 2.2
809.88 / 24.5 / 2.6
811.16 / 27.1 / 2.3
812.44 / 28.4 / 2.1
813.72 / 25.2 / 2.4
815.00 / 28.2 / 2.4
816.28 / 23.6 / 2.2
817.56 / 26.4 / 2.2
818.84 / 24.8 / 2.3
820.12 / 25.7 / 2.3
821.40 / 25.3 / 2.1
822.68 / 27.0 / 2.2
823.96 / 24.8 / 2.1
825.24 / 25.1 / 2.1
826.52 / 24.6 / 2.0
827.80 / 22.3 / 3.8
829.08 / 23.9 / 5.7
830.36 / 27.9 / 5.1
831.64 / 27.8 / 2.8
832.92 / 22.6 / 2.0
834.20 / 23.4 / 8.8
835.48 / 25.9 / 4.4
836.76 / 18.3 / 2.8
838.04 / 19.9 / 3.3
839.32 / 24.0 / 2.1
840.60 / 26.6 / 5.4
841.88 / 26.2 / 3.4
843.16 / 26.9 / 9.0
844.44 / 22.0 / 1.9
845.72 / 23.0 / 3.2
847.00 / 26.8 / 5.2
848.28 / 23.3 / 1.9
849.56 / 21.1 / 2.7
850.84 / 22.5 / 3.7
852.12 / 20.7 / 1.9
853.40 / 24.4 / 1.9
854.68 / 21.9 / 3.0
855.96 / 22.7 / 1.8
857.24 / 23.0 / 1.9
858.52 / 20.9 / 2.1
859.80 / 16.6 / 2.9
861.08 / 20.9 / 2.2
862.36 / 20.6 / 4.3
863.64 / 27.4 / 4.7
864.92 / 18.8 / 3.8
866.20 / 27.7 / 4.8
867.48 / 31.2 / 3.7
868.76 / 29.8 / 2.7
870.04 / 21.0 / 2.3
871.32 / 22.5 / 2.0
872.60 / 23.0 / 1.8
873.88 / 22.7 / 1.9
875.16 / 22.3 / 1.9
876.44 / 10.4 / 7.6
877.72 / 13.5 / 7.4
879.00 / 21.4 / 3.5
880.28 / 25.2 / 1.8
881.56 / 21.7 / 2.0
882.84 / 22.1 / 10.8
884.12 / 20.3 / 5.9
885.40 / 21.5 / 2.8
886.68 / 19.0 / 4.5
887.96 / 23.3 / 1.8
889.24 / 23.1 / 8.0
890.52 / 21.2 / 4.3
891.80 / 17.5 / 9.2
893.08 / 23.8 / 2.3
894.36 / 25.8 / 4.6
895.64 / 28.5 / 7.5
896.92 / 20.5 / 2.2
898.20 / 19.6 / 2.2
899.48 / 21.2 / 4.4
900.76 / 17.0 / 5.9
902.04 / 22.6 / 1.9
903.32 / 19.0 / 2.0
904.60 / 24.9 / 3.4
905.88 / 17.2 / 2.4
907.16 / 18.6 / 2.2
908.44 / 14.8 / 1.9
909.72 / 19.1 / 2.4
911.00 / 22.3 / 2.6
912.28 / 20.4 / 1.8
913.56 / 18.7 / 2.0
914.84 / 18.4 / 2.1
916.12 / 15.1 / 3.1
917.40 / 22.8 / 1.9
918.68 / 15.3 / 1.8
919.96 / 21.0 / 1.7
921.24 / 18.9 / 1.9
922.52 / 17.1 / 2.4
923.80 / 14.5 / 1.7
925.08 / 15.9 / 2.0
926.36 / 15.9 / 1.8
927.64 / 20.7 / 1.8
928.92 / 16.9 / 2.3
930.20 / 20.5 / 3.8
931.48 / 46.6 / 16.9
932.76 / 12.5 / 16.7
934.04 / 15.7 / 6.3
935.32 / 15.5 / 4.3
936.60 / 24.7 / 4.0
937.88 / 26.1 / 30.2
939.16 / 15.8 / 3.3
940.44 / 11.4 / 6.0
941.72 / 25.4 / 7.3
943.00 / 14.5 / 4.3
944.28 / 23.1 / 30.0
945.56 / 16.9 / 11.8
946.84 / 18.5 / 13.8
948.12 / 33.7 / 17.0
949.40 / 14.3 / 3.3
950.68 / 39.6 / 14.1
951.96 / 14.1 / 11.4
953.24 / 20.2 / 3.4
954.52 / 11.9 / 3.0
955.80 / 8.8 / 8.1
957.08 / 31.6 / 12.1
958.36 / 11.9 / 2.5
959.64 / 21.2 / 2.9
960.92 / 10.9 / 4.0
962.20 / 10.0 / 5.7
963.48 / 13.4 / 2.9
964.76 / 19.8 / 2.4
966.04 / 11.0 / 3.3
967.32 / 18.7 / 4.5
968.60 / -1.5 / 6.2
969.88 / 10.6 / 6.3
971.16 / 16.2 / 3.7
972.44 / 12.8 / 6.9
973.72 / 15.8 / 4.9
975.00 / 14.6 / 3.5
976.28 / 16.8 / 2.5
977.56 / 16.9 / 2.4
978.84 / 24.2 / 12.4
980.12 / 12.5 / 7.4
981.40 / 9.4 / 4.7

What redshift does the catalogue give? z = 1.53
